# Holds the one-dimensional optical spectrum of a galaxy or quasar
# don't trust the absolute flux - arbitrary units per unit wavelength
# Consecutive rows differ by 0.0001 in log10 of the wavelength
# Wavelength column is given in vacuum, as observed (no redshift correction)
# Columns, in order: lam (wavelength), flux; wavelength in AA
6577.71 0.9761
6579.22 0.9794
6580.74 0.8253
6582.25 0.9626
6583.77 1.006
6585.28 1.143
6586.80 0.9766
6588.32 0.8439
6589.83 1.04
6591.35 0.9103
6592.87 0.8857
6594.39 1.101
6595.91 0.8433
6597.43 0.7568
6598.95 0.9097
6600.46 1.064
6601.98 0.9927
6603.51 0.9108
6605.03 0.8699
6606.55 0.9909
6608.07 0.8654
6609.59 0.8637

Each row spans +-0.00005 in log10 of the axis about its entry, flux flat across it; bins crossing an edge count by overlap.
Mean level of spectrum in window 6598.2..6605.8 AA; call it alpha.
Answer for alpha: 0.95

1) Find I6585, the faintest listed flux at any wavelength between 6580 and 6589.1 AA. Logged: 0.8253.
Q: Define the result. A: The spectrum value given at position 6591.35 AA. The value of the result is 0.9103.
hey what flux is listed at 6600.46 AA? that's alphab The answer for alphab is 1.064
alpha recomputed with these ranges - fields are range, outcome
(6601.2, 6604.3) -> 0.949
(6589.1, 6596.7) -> 0.954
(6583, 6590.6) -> 1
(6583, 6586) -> 1.07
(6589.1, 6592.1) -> 0.974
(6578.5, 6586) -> 0.983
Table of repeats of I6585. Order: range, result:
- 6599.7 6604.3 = 0.9108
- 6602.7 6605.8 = 0.8699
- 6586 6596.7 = 0.8433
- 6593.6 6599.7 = 0.7568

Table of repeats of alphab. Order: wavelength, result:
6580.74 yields 0.8253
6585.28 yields 1.143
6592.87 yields 0.8857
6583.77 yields 1.006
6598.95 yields 0.9097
